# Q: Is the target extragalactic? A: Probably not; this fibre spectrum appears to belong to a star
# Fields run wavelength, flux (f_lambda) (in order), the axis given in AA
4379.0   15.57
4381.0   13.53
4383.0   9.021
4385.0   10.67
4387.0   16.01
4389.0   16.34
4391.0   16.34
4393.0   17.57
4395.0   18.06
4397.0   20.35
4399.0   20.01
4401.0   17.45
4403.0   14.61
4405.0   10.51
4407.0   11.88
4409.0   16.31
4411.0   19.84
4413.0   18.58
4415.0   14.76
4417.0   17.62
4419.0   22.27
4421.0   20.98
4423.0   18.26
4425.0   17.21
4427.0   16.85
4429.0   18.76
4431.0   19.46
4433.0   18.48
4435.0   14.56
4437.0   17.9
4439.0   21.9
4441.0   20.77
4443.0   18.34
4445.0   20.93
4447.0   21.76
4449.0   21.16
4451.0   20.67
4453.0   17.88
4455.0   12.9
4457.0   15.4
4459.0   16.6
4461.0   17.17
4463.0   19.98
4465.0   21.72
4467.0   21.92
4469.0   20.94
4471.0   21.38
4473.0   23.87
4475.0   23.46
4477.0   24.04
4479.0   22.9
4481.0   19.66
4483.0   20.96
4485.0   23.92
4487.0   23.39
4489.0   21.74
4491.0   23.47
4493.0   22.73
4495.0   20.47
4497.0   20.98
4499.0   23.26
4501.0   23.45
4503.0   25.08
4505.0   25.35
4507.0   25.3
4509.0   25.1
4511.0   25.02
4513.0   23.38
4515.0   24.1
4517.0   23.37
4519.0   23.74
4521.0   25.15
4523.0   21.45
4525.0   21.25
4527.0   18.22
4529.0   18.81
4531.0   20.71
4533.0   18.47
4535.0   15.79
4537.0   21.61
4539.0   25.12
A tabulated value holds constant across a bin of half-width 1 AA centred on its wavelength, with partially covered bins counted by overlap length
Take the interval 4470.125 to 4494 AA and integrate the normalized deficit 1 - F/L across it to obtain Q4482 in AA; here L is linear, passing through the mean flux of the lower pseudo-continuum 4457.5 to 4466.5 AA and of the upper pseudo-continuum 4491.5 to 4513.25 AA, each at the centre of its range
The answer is -1.6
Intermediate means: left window 18.8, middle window 22.6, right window 23.7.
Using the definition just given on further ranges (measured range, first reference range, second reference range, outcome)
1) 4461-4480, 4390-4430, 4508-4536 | -2.1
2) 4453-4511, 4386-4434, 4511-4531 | -3.0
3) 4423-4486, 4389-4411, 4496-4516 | 2.0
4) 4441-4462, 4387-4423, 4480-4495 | 1.7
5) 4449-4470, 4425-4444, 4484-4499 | 1.7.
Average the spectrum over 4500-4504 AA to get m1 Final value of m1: 24.3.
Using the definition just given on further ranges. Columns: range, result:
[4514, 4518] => 23.7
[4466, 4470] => 21.4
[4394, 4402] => 19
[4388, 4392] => 16.3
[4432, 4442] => 18.7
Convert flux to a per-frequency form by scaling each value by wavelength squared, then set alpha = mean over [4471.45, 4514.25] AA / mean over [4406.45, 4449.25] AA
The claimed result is 1.28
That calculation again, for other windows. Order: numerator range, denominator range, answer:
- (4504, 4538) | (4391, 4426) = 1.34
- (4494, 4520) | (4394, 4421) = 1.44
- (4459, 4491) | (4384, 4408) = 1.42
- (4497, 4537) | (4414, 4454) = 1.22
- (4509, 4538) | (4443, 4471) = 1.16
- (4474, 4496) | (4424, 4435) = 1.29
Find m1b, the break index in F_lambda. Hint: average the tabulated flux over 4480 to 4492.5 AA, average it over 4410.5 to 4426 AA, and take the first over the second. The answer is 1.2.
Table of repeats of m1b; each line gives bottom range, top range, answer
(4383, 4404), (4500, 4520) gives 1.49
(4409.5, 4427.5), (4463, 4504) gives 1.21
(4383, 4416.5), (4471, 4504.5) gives 1.42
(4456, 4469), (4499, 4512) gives 1.31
